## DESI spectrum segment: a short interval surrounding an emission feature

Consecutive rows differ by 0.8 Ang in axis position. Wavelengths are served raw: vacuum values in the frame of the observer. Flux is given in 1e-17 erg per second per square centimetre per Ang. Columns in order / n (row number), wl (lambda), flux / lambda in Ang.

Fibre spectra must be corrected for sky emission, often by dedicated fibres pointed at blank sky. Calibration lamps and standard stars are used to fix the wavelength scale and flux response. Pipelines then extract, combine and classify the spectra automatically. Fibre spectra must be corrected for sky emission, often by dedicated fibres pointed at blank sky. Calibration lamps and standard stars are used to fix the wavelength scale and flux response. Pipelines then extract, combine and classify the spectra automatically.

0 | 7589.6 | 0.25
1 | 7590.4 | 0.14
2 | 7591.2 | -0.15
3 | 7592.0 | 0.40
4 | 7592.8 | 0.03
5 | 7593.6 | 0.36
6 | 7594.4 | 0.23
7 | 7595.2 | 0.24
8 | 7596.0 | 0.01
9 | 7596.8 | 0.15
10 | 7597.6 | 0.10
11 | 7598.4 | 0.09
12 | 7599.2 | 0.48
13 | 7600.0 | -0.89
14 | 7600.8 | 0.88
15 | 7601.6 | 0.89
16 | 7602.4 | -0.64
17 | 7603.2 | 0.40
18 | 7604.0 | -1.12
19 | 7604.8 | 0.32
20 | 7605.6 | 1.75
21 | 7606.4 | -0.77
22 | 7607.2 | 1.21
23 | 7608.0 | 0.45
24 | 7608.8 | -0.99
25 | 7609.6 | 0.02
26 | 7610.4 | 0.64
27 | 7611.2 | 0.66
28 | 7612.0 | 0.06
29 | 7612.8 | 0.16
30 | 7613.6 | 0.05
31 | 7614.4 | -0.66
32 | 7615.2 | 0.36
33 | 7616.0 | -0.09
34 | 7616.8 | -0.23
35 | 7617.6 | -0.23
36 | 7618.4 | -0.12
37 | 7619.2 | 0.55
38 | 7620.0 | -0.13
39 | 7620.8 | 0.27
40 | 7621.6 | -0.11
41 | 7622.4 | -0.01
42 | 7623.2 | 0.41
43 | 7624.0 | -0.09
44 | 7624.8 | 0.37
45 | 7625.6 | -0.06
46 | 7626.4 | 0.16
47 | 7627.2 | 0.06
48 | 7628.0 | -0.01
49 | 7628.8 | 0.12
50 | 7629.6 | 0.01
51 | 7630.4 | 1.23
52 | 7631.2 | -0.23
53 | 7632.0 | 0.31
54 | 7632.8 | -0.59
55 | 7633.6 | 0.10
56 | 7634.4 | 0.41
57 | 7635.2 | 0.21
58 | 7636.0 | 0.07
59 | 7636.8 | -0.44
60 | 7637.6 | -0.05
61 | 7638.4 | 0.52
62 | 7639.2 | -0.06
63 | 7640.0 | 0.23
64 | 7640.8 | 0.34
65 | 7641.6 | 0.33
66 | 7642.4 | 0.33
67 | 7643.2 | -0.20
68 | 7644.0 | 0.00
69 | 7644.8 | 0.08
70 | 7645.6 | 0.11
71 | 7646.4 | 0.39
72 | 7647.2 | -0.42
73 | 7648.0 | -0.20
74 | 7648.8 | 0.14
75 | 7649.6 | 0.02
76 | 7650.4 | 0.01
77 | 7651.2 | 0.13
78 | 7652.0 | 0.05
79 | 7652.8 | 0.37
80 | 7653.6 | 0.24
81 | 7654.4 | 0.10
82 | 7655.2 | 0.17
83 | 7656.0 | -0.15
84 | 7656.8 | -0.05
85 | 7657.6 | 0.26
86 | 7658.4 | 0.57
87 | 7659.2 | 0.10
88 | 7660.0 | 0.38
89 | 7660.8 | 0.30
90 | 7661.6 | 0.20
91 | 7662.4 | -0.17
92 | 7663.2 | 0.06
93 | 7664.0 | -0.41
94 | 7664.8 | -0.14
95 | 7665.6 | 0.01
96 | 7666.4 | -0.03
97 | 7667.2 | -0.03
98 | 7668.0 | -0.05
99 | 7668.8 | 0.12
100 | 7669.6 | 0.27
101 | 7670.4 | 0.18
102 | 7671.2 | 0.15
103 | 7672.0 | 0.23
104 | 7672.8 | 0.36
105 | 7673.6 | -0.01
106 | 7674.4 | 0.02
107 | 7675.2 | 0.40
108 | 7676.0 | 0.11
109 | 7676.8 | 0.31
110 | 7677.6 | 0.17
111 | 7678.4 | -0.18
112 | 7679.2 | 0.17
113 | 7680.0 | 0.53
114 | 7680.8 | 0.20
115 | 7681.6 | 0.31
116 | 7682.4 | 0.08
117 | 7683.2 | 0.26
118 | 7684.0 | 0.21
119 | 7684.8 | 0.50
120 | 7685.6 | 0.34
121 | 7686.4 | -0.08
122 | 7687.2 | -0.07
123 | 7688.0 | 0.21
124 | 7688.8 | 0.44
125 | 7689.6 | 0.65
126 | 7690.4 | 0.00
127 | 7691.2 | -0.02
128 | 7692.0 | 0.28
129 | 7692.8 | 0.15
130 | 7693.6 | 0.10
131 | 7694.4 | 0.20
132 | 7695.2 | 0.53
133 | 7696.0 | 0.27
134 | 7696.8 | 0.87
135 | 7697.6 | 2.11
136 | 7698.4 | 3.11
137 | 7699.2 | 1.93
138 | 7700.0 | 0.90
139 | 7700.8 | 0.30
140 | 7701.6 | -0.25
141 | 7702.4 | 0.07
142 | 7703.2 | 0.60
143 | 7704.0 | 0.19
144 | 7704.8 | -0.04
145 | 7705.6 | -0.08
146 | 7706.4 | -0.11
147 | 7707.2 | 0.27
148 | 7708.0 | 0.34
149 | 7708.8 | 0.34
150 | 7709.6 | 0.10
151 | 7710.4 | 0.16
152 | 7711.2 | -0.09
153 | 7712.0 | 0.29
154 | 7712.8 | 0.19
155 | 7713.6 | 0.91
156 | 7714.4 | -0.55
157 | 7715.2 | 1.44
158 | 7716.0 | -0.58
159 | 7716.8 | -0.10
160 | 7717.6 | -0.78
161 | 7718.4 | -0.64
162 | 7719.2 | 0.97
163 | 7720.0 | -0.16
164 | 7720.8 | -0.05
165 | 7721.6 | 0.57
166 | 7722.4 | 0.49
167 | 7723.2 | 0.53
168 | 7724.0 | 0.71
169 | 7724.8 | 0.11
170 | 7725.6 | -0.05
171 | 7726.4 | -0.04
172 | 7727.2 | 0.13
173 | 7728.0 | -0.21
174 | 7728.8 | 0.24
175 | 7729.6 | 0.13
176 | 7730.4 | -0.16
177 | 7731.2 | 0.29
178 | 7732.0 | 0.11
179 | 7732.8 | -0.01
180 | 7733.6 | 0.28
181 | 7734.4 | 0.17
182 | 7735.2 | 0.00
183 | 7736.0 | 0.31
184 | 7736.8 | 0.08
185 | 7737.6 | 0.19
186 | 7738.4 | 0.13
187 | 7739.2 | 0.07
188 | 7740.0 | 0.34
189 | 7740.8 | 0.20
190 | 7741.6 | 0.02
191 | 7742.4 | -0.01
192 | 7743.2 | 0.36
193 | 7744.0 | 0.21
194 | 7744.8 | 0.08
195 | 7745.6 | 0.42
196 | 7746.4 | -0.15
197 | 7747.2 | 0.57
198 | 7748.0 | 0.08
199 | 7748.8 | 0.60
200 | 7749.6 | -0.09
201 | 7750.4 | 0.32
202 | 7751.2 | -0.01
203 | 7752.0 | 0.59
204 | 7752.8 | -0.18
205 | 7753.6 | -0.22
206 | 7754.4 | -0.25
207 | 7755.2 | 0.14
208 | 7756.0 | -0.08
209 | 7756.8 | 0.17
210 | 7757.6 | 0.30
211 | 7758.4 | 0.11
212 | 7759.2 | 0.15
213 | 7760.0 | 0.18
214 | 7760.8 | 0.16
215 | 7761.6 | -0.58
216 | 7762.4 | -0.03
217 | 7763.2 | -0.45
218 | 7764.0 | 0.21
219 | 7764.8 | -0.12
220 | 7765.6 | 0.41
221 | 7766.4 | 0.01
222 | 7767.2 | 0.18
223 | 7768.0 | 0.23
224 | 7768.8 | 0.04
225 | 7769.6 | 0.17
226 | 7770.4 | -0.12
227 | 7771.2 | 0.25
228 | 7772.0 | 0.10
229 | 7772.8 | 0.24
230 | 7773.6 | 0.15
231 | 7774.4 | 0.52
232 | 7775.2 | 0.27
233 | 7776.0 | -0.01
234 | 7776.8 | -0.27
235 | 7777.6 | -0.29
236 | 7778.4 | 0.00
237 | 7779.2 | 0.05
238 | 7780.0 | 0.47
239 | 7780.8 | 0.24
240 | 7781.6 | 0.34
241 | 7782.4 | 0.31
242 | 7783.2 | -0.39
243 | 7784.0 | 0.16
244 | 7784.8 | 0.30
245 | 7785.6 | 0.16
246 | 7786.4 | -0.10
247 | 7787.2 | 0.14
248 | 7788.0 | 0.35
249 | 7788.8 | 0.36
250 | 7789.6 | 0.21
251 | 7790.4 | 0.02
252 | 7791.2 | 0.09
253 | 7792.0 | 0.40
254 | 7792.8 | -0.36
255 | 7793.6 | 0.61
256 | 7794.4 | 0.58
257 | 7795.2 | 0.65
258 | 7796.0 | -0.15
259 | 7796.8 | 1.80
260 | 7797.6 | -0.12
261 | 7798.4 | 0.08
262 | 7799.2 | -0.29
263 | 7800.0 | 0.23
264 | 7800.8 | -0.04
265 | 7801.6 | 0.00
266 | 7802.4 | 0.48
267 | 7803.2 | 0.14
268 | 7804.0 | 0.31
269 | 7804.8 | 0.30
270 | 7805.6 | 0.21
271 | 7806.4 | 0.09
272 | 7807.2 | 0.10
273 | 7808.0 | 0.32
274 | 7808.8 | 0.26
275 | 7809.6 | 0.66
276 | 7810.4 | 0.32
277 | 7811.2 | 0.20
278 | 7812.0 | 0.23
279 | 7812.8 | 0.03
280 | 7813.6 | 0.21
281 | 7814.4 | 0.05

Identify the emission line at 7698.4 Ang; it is Halpha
